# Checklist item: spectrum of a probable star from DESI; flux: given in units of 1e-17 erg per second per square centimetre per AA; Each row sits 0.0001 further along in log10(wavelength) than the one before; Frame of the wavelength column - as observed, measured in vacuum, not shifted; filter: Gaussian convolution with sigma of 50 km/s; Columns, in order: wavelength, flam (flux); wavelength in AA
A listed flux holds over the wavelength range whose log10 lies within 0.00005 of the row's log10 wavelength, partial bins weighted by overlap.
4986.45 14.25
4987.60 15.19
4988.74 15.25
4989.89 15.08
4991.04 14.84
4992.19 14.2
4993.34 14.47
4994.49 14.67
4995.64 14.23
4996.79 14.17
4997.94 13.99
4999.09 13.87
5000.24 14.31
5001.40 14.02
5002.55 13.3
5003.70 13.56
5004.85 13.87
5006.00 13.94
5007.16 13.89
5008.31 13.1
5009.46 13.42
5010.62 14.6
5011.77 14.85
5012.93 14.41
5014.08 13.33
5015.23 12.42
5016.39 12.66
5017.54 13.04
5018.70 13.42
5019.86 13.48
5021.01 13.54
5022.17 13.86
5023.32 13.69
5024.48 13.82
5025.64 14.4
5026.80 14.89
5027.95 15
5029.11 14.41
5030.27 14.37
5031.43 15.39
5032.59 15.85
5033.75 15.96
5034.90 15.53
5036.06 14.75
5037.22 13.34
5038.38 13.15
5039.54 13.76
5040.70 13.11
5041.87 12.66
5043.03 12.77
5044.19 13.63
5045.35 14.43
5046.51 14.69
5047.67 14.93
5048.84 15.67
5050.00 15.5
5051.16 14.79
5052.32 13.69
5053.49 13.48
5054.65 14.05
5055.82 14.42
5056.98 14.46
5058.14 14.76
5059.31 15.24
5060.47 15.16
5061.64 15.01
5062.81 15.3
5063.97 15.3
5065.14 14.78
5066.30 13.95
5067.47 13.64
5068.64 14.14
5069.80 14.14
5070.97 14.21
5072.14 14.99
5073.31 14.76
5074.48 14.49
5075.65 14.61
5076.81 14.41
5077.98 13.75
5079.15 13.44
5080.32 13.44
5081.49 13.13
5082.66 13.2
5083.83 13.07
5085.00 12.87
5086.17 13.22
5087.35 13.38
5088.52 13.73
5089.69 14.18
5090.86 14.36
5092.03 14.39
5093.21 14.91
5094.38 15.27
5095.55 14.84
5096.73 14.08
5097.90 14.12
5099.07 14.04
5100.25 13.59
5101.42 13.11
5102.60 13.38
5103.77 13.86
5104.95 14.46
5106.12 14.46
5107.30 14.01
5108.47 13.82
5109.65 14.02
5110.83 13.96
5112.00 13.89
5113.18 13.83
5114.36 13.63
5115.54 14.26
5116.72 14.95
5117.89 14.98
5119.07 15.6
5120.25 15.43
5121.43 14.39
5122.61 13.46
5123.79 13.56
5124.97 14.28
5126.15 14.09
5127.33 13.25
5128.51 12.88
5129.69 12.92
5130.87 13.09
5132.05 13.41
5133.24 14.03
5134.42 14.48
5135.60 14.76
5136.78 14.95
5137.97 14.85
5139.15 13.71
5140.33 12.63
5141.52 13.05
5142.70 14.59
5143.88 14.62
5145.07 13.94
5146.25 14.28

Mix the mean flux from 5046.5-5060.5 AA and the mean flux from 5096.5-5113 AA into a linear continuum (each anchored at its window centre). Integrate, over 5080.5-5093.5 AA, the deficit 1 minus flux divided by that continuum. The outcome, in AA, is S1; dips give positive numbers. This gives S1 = 0.5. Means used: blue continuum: 14.7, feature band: 13.6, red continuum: 13.9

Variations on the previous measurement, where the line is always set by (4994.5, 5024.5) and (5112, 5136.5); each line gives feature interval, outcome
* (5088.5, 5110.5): -0.2 AA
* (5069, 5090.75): 0.1 AA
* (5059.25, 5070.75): -0.6 AA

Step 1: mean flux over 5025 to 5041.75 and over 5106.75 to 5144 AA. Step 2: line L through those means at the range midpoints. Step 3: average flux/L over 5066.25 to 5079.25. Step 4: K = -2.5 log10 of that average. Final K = 0.00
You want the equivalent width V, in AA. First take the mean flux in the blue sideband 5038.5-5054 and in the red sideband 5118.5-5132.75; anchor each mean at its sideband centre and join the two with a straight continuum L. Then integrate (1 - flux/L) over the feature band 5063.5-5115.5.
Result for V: -0.3 AA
